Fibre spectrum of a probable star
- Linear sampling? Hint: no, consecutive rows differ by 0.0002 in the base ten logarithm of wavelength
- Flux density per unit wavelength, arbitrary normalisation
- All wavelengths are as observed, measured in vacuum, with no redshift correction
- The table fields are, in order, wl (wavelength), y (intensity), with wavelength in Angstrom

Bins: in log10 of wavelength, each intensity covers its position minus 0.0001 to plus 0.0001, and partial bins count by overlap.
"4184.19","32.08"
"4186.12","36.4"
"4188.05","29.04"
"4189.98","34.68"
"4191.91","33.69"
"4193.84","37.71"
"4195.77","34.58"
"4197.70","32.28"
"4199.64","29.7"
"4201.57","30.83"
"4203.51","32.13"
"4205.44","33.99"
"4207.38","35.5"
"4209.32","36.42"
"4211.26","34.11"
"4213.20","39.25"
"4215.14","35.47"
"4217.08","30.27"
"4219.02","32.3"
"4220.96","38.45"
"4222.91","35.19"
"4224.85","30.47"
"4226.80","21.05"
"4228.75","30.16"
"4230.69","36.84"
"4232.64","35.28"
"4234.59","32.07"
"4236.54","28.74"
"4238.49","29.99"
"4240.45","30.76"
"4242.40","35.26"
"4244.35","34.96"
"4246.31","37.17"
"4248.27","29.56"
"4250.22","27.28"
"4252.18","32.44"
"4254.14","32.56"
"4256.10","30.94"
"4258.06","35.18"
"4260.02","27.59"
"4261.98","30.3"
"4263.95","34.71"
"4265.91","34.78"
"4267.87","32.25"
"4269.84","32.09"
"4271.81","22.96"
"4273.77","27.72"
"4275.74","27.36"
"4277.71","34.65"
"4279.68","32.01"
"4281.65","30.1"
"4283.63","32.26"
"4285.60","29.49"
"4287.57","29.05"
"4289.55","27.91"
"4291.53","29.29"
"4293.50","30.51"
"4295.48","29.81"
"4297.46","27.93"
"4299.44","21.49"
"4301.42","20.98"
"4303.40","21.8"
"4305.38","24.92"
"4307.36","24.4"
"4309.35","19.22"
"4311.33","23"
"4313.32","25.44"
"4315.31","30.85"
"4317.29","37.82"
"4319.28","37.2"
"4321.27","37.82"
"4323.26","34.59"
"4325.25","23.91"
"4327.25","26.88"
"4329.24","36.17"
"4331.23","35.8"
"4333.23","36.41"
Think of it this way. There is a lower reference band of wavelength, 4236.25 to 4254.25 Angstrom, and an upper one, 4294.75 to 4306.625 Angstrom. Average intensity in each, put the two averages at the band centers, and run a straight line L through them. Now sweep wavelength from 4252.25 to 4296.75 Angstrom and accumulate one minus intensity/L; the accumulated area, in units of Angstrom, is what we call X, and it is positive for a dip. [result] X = -4.4 Angstrom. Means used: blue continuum 32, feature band 30.6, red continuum 24.4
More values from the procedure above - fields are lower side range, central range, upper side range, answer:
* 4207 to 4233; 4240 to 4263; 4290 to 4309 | -1.25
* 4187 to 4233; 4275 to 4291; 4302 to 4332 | 0.06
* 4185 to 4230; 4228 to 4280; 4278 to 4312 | -3.19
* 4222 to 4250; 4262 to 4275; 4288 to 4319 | -0.57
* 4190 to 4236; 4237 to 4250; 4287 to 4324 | -0.35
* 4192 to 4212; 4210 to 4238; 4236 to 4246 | 0.15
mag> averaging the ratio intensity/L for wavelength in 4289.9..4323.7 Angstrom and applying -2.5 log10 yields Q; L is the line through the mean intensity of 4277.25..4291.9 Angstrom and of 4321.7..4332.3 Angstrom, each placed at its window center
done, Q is 0.12 mag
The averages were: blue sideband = 30.5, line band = 28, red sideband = 31.8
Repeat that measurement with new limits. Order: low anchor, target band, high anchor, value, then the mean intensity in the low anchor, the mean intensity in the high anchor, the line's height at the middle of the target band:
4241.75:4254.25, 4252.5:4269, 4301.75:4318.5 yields -0.035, 32.7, 25.9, 31.3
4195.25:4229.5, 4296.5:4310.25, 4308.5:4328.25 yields 0.297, 32.9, 29.8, 30.2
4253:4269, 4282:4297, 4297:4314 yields -0.129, 32.3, 23.1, 26.4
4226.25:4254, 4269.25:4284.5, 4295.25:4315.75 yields -0.090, 31.7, 24.2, 27.5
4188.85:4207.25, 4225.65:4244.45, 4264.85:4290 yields 0.019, 33.4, 30.3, 31.9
